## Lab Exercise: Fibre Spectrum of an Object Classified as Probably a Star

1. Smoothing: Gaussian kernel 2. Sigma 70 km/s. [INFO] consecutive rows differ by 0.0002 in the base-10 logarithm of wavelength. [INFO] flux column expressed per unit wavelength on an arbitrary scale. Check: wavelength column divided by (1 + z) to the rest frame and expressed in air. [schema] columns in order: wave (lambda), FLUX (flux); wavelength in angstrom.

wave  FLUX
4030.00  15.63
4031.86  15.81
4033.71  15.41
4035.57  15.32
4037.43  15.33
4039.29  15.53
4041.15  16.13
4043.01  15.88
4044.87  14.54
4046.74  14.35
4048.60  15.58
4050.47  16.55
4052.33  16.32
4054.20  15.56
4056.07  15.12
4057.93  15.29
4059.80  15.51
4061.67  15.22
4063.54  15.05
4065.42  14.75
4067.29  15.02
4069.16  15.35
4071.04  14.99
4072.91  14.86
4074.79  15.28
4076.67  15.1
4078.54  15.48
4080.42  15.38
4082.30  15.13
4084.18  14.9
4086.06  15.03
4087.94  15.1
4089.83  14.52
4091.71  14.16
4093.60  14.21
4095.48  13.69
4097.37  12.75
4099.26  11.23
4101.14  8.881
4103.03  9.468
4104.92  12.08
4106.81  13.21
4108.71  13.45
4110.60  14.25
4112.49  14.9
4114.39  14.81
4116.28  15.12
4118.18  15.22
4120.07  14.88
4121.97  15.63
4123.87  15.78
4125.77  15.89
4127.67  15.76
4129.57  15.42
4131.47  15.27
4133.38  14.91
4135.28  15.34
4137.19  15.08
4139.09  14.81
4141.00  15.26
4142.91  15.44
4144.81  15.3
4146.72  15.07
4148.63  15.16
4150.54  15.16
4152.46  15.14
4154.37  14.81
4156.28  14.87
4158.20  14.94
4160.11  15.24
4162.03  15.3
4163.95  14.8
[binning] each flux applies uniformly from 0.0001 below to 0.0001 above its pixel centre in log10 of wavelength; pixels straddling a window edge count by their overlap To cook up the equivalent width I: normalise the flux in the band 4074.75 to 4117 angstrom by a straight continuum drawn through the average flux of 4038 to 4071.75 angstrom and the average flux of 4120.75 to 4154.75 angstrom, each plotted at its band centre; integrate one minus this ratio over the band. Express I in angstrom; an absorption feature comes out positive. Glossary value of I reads 4.3 angstrom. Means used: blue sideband 15.4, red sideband 15.3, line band 13.8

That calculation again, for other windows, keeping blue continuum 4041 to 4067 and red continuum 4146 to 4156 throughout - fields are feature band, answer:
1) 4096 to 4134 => 3.1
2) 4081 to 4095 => 0.5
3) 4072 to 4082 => 0.1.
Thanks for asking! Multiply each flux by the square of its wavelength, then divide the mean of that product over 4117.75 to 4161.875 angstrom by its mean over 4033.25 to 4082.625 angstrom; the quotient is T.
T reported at 1.03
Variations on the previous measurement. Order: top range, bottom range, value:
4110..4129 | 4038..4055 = 1.01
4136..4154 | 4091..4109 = 1.26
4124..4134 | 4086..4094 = 1.08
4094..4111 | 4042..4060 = 0.80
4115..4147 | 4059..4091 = 1.04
